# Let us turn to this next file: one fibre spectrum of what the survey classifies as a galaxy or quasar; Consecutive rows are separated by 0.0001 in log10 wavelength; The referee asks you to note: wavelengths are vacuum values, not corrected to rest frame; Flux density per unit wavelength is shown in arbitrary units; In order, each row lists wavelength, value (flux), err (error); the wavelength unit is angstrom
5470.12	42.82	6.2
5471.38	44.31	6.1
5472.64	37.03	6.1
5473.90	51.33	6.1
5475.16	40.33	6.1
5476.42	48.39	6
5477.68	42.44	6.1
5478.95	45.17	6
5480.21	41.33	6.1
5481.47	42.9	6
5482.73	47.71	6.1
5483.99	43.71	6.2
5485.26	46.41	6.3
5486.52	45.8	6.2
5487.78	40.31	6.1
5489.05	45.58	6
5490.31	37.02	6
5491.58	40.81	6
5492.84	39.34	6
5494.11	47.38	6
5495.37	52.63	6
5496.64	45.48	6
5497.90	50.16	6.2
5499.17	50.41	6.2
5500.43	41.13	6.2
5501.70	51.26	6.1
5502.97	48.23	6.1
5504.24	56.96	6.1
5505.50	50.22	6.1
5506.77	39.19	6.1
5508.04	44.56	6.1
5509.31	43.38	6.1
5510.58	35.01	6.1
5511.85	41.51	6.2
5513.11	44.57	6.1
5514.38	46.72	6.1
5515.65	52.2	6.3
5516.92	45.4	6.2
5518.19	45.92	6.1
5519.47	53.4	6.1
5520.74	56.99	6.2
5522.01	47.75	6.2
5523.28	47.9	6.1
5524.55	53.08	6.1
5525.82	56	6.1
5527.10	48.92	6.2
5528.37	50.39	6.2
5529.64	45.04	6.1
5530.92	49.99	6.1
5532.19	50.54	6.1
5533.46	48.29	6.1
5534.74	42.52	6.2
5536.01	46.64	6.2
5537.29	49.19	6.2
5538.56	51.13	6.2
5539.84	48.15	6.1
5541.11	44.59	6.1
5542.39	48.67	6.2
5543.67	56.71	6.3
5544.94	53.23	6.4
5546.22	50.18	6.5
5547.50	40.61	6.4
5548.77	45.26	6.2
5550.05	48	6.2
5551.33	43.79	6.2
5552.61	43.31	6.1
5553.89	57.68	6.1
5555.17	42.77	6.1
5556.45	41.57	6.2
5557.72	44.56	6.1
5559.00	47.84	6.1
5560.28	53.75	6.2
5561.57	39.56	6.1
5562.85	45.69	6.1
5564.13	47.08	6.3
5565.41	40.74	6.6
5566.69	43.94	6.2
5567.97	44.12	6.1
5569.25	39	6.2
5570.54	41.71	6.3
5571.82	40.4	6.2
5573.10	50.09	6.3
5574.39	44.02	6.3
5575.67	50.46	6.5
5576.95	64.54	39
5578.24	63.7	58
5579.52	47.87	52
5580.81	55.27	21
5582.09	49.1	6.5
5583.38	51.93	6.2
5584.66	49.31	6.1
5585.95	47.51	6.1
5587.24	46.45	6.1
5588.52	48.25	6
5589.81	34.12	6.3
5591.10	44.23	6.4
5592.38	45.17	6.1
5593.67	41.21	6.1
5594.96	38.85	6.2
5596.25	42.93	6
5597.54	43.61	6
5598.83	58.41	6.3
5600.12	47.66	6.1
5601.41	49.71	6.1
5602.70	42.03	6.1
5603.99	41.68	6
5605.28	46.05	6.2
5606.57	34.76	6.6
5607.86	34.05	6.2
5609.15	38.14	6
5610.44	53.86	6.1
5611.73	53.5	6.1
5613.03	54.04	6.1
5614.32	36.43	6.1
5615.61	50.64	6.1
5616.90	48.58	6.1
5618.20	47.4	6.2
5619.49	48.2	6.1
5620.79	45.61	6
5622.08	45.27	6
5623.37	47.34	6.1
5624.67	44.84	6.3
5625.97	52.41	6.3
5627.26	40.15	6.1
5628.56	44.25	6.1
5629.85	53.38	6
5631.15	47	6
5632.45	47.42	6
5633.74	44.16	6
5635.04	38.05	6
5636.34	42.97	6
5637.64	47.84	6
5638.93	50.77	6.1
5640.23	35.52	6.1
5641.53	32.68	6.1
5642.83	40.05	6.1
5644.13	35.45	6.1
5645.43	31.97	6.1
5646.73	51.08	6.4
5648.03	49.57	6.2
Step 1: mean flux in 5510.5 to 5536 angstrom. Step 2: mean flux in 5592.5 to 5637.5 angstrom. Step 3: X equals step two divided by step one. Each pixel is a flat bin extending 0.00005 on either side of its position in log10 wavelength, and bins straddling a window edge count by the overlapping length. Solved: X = 0.9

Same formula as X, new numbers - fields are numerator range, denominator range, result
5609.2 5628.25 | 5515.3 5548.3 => 0.96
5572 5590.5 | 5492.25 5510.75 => 1.07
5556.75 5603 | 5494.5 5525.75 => 0.98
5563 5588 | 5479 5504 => 1.06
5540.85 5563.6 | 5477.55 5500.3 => 1.05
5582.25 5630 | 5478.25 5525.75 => 0.99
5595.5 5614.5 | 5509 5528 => 0.94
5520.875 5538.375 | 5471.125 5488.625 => 1.12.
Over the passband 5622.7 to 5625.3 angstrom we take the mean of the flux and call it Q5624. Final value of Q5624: 46.1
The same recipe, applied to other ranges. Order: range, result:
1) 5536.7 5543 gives 48.4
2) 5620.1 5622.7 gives 45.5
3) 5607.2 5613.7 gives 46.7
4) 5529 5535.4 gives 47.3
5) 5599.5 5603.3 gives 46.5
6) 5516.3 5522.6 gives 49.9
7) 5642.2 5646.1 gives 35.9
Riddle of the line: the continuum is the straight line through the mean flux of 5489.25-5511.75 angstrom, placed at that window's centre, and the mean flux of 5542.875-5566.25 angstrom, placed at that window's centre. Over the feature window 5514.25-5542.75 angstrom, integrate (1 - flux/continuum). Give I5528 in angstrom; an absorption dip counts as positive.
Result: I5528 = -1.9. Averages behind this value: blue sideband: 45.4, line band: 49.1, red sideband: 46.8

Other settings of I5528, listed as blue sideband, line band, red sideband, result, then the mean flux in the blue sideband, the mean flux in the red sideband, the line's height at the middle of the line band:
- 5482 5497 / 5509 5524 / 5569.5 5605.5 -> -0.57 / 44.3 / 47.3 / 45.1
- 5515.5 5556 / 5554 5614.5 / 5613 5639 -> 1.61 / 48.8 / 46.3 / 47.4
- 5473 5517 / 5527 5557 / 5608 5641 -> -1.49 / 45.2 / 46.1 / 45.5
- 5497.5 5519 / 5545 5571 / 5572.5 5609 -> 0.73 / 46.3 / 46.8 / 46.6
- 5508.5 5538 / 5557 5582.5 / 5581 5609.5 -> -1.08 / 47.9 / 44.6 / 45.7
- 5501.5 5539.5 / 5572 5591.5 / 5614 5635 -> -1.06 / 48.1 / 46.4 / 47.1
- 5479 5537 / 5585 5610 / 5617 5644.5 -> 0.84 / 46.7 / 44.5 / 45.1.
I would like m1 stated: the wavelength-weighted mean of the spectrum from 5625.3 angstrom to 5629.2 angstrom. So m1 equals 45.6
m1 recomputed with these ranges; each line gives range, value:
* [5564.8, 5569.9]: 41.9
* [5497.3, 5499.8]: 50.3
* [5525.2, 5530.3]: 50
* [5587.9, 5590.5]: 41.1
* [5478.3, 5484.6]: 44.2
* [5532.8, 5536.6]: 45.9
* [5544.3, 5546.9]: 51.6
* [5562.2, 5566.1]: 44.5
